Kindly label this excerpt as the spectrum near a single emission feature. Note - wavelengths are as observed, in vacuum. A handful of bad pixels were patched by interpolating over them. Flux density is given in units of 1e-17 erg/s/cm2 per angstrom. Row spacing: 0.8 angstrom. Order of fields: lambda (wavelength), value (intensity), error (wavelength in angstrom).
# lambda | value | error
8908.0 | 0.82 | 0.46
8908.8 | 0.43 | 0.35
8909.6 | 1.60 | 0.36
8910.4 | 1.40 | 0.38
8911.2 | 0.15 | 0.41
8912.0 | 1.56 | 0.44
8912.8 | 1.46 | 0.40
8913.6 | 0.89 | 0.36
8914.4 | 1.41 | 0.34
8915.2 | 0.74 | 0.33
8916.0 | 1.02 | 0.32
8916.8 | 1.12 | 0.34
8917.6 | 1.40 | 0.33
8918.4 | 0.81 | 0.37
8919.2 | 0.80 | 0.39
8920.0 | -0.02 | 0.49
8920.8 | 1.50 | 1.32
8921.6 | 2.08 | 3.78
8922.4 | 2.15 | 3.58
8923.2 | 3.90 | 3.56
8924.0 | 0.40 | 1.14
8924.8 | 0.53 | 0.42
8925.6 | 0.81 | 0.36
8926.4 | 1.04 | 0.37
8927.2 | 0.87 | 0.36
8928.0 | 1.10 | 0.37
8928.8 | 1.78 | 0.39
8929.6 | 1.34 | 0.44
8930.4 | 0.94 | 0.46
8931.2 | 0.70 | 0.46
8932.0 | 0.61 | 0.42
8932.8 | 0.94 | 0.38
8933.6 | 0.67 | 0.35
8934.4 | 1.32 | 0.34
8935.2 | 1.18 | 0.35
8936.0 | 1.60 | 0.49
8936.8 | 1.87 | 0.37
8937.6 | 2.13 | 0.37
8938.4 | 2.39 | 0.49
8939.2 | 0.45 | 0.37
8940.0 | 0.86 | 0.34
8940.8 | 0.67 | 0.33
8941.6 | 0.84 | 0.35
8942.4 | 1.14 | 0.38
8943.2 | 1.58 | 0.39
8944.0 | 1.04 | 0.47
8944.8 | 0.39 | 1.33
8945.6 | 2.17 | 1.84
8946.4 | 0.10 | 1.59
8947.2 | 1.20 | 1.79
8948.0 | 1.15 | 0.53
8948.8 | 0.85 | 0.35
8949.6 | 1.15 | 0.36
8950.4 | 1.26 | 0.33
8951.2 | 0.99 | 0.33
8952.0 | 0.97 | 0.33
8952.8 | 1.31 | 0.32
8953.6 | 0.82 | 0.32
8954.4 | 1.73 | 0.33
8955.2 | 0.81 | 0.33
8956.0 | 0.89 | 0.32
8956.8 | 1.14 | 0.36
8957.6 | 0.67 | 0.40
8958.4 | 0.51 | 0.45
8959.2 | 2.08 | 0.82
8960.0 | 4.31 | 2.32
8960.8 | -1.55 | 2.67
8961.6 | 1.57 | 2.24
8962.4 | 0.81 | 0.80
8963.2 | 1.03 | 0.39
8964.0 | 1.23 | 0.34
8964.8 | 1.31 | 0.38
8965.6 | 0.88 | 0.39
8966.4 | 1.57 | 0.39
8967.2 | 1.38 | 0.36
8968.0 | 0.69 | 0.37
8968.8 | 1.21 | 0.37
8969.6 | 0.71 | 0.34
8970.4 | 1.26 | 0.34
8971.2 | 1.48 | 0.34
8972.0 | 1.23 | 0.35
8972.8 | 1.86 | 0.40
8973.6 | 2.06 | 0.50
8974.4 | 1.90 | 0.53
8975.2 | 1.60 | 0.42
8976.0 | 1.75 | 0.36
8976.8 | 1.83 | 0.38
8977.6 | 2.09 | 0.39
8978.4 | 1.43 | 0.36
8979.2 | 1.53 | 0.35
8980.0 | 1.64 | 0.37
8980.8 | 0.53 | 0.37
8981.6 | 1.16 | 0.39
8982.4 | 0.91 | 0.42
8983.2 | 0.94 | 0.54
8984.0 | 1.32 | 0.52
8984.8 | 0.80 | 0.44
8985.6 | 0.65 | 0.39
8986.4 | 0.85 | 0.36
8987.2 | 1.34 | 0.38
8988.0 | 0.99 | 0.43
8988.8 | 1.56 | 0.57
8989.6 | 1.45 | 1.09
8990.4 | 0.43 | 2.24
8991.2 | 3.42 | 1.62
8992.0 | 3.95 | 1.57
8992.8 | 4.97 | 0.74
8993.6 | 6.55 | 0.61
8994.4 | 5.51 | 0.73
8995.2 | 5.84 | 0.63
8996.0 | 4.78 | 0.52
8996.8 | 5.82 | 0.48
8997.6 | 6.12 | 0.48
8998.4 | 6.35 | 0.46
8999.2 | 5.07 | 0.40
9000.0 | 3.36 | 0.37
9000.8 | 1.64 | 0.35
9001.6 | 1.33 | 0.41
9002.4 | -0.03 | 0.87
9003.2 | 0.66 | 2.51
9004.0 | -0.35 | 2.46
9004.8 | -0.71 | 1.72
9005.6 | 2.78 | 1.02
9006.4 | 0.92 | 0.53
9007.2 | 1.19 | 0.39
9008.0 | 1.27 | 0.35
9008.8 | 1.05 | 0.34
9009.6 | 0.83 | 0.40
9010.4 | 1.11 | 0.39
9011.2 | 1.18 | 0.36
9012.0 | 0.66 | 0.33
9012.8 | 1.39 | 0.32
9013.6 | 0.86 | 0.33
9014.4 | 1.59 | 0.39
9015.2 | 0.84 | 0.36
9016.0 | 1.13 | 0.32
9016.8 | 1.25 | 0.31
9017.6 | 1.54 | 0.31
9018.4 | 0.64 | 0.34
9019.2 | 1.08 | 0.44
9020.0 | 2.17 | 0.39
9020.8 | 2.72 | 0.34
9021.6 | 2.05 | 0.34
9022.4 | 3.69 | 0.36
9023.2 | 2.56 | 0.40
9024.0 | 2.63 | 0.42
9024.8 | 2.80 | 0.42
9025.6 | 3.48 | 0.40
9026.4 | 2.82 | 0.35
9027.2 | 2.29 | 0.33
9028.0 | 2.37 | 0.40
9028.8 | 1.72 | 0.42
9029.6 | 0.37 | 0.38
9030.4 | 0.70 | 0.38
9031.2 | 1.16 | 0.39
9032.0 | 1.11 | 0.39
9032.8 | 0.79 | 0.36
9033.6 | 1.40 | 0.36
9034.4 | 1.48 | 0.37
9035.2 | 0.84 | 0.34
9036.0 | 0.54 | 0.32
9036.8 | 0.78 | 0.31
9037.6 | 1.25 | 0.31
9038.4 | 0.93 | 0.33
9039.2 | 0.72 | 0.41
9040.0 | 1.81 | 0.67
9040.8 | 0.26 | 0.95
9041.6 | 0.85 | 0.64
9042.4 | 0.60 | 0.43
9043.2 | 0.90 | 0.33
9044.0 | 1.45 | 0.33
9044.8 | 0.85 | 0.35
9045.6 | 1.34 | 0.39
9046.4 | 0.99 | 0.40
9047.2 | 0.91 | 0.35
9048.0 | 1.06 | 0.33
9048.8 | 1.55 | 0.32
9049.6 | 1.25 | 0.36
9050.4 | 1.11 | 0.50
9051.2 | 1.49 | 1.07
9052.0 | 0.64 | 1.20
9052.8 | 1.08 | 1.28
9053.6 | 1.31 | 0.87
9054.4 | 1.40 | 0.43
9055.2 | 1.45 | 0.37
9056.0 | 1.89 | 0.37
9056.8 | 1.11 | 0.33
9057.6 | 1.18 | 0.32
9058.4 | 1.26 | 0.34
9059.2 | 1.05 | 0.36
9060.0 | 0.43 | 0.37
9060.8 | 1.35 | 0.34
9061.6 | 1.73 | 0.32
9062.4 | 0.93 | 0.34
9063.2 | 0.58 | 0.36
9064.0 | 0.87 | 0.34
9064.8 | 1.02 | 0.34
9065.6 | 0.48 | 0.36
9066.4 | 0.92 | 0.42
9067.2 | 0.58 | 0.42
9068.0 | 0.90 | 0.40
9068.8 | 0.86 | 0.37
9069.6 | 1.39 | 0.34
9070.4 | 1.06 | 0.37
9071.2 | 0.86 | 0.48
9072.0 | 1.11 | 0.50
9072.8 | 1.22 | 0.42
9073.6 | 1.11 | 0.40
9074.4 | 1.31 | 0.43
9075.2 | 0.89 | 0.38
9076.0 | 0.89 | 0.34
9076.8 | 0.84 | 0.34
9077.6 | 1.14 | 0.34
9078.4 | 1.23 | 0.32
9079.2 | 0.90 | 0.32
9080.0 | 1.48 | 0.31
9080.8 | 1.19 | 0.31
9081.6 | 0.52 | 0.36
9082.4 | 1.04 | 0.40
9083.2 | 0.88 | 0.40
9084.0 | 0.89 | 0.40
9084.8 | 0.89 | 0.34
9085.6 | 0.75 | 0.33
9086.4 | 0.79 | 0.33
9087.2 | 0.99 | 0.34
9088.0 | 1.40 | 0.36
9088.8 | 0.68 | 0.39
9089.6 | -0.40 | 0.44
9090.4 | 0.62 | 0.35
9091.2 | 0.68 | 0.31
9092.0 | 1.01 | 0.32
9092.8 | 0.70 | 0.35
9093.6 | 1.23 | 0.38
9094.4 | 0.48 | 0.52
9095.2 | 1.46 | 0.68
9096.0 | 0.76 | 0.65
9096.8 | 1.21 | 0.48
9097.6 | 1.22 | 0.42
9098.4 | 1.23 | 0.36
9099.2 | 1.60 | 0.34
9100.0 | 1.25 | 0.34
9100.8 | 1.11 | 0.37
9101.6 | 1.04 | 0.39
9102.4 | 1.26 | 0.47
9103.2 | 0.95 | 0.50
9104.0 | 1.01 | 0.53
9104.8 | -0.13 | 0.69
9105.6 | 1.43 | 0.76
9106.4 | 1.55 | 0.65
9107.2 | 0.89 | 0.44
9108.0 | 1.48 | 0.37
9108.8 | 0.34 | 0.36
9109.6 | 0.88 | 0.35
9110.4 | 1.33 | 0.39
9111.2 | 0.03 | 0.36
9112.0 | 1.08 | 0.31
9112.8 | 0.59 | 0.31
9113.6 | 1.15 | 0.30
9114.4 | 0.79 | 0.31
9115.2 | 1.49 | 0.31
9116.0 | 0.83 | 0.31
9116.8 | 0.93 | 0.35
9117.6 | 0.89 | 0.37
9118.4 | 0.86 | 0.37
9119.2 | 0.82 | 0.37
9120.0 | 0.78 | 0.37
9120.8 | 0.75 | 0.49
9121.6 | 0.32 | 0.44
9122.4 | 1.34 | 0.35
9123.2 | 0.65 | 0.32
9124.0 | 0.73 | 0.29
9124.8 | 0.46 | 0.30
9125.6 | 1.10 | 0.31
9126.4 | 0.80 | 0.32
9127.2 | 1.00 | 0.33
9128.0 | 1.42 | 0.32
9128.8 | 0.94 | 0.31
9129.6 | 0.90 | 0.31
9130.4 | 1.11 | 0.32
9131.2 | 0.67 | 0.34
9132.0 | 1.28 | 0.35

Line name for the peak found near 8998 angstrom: H-alpha 6563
